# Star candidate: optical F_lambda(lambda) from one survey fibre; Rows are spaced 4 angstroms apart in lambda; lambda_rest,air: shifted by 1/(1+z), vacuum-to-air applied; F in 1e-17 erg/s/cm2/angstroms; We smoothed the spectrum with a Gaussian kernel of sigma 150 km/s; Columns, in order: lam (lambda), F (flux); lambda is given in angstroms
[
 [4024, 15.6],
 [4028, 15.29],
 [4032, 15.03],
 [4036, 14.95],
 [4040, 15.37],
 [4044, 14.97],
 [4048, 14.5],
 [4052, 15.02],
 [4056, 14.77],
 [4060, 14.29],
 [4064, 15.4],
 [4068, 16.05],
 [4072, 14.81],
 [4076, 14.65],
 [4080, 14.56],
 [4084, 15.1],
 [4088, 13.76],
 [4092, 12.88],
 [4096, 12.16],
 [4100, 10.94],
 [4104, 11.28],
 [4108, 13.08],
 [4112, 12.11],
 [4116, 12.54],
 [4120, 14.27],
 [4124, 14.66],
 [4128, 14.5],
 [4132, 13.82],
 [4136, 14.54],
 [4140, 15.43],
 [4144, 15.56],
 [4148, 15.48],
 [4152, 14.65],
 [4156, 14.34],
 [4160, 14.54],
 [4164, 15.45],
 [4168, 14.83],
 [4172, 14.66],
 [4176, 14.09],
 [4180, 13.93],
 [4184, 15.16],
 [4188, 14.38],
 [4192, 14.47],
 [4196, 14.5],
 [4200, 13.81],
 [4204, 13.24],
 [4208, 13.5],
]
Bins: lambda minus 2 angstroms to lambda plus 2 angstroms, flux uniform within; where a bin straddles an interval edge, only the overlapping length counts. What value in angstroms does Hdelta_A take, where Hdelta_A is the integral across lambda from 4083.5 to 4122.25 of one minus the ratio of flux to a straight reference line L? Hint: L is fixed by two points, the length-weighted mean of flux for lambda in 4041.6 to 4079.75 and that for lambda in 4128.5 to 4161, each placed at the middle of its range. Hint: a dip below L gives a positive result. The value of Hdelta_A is 5.54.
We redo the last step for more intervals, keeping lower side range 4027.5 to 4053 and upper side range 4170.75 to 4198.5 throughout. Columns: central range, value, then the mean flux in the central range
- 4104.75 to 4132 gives 2.32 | 13.4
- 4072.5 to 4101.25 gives 2.43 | 13.6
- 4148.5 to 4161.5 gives -0.06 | 14.6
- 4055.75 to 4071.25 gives -0.24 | 15.1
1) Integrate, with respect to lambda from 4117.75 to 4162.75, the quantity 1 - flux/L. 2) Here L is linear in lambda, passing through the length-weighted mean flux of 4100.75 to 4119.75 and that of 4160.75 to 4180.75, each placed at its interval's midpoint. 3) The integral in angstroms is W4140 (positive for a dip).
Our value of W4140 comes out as -4.1 angstroms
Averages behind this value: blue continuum 12.4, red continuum 14.6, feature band 14.7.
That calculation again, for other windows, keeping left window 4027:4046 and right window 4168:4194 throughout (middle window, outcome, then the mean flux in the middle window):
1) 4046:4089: 0.4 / 14.8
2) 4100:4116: 3.0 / 12.1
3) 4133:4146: -0.4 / 15.1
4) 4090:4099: 1.5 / 12.3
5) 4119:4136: 0.4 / 14.3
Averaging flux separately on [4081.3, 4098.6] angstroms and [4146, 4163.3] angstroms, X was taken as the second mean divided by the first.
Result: 1.1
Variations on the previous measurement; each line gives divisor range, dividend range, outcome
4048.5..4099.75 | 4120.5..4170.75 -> 1.03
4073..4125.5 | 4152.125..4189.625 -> 1.10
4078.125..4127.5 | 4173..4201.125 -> 1.09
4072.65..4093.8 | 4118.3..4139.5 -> 1.01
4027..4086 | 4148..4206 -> 0.97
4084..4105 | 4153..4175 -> 1.18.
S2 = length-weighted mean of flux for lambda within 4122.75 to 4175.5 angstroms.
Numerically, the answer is 14.8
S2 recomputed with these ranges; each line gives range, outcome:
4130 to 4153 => 14.9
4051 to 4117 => 13.7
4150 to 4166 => 14.7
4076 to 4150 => 13.7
